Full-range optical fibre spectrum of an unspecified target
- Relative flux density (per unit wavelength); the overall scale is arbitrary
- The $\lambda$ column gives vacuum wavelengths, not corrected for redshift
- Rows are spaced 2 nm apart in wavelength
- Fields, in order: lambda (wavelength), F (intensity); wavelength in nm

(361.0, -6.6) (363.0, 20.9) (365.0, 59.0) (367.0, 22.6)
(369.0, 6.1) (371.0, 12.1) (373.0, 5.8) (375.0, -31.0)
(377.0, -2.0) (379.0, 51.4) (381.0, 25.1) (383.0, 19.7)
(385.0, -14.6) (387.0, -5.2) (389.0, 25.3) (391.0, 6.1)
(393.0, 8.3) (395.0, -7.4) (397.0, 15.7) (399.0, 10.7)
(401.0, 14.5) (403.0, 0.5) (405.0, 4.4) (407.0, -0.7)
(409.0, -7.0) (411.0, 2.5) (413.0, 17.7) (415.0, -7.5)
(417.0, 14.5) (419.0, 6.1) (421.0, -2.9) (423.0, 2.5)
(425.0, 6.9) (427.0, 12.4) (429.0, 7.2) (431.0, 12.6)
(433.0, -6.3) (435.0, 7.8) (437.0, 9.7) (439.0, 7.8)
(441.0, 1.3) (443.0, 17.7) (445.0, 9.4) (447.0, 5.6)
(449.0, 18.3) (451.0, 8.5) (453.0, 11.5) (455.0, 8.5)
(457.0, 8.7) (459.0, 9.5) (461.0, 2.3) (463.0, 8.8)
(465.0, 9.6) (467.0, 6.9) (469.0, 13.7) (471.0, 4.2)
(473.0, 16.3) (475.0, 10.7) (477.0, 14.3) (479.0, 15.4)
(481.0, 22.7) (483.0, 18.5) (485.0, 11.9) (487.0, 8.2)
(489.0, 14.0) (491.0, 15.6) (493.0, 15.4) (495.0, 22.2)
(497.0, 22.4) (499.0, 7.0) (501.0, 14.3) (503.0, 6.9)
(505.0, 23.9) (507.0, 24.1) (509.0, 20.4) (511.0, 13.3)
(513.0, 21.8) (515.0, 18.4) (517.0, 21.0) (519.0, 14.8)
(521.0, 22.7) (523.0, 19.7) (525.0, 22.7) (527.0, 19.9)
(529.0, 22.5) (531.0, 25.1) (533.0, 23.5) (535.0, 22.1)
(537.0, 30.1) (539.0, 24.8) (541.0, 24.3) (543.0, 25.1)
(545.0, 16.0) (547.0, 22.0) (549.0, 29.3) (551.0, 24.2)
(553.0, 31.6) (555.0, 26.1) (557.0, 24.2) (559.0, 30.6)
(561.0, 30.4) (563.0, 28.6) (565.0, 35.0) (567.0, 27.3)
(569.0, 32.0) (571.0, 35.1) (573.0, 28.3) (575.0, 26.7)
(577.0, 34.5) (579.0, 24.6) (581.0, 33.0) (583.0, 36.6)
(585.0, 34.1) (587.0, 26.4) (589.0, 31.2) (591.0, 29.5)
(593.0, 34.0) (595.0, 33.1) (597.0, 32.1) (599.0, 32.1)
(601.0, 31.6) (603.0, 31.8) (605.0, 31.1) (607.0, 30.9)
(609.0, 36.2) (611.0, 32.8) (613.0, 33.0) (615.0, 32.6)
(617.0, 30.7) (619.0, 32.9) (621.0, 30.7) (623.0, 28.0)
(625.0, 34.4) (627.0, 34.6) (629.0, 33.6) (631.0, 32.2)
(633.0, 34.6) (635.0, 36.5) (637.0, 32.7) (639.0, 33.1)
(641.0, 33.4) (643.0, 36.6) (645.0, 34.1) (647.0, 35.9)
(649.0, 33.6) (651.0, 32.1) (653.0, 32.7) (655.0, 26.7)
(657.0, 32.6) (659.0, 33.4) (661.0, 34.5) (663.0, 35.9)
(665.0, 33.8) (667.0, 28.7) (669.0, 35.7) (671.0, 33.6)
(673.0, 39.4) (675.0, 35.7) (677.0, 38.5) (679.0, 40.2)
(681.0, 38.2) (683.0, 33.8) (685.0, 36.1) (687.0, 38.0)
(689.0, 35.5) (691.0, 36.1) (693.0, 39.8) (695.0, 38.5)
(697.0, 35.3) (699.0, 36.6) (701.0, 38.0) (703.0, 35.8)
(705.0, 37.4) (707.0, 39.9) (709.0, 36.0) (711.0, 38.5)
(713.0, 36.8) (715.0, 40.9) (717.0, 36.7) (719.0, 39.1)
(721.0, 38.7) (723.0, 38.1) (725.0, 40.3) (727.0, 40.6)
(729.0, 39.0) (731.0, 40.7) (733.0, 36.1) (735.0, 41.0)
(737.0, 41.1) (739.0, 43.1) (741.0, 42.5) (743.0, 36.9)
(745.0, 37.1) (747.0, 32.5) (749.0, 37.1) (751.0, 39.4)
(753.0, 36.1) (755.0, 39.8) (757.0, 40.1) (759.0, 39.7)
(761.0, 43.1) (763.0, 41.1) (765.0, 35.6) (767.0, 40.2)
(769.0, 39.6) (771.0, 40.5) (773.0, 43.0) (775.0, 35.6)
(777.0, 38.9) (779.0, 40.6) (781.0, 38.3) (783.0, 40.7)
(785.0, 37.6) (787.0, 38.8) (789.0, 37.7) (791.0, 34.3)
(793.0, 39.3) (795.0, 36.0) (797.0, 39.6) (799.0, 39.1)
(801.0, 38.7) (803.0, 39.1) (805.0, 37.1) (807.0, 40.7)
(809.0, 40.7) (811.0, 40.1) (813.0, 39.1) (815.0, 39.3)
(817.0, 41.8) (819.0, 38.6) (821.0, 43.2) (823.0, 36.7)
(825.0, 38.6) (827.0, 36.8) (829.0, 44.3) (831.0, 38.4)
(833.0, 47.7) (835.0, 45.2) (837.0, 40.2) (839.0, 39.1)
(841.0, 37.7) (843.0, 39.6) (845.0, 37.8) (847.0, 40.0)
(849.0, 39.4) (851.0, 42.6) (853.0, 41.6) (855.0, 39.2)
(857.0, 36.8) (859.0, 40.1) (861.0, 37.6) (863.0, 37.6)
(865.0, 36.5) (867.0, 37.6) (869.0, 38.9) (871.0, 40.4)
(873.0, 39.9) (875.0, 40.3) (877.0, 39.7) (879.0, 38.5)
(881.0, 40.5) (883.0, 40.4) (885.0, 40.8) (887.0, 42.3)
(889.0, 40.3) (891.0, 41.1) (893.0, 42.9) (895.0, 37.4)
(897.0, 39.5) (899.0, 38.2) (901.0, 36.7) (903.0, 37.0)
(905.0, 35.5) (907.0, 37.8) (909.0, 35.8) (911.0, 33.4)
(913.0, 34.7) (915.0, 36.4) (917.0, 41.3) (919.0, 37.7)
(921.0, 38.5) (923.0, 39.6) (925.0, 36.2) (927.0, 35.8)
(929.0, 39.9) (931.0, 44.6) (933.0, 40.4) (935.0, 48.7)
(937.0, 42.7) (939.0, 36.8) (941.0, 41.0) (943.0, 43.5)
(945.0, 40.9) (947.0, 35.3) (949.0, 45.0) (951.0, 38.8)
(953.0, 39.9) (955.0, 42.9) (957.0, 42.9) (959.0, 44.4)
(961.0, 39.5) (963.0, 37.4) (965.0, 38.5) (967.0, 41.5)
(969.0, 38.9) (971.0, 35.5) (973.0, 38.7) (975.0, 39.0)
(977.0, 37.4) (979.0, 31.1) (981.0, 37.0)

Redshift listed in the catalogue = 0.27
